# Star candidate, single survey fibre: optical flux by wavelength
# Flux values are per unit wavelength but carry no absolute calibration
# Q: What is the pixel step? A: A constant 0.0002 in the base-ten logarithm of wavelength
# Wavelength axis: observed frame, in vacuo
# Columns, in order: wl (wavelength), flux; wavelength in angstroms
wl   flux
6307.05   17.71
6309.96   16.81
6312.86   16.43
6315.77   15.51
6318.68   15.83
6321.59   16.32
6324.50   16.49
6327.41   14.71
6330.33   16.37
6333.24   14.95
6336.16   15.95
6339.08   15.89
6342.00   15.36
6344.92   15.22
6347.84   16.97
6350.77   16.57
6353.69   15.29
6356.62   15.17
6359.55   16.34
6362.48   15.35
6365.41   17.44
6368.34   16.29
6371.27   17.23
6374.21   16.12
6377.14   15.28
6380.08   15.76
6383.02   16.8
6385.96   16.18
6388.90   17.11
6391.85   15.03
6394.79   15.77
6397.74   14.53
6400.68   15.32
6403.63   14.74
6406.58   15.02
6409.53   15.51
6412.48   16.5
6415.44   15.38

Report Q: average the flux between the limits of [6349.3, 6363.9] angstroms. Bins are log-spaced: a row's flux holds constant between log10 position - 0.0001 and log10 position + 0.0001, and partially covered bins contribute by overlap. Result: 15.7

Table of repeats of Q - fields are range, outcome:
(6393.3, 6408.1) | 15.1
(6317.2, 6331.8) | 15.9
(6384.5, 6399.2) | 15.7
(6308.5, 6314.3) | 16.6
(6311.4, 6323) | 16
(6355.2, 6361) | 15.8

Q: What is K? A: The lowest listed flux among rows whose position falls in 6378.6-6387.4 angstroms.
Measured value 15.76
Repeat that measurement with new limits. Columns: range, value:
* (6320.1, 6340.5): 14.71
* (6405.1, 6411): 15.02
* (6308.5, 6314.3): 16.43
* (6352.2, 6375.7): 15.17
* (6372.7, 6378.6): 15.28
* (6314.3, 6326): 15.51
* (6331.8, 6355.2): 14.95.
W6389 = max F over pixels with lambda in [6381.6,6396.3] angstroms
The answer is 17.11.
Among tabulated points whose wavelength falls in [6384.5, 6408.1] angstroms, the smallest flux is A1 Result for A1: 14.53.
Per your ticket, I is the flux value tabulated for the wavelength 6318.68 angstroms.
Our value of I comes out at 15.83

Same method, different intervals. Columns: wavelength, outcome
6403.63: 14.74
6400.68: 15.32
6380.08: 15.76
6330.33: 16.37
